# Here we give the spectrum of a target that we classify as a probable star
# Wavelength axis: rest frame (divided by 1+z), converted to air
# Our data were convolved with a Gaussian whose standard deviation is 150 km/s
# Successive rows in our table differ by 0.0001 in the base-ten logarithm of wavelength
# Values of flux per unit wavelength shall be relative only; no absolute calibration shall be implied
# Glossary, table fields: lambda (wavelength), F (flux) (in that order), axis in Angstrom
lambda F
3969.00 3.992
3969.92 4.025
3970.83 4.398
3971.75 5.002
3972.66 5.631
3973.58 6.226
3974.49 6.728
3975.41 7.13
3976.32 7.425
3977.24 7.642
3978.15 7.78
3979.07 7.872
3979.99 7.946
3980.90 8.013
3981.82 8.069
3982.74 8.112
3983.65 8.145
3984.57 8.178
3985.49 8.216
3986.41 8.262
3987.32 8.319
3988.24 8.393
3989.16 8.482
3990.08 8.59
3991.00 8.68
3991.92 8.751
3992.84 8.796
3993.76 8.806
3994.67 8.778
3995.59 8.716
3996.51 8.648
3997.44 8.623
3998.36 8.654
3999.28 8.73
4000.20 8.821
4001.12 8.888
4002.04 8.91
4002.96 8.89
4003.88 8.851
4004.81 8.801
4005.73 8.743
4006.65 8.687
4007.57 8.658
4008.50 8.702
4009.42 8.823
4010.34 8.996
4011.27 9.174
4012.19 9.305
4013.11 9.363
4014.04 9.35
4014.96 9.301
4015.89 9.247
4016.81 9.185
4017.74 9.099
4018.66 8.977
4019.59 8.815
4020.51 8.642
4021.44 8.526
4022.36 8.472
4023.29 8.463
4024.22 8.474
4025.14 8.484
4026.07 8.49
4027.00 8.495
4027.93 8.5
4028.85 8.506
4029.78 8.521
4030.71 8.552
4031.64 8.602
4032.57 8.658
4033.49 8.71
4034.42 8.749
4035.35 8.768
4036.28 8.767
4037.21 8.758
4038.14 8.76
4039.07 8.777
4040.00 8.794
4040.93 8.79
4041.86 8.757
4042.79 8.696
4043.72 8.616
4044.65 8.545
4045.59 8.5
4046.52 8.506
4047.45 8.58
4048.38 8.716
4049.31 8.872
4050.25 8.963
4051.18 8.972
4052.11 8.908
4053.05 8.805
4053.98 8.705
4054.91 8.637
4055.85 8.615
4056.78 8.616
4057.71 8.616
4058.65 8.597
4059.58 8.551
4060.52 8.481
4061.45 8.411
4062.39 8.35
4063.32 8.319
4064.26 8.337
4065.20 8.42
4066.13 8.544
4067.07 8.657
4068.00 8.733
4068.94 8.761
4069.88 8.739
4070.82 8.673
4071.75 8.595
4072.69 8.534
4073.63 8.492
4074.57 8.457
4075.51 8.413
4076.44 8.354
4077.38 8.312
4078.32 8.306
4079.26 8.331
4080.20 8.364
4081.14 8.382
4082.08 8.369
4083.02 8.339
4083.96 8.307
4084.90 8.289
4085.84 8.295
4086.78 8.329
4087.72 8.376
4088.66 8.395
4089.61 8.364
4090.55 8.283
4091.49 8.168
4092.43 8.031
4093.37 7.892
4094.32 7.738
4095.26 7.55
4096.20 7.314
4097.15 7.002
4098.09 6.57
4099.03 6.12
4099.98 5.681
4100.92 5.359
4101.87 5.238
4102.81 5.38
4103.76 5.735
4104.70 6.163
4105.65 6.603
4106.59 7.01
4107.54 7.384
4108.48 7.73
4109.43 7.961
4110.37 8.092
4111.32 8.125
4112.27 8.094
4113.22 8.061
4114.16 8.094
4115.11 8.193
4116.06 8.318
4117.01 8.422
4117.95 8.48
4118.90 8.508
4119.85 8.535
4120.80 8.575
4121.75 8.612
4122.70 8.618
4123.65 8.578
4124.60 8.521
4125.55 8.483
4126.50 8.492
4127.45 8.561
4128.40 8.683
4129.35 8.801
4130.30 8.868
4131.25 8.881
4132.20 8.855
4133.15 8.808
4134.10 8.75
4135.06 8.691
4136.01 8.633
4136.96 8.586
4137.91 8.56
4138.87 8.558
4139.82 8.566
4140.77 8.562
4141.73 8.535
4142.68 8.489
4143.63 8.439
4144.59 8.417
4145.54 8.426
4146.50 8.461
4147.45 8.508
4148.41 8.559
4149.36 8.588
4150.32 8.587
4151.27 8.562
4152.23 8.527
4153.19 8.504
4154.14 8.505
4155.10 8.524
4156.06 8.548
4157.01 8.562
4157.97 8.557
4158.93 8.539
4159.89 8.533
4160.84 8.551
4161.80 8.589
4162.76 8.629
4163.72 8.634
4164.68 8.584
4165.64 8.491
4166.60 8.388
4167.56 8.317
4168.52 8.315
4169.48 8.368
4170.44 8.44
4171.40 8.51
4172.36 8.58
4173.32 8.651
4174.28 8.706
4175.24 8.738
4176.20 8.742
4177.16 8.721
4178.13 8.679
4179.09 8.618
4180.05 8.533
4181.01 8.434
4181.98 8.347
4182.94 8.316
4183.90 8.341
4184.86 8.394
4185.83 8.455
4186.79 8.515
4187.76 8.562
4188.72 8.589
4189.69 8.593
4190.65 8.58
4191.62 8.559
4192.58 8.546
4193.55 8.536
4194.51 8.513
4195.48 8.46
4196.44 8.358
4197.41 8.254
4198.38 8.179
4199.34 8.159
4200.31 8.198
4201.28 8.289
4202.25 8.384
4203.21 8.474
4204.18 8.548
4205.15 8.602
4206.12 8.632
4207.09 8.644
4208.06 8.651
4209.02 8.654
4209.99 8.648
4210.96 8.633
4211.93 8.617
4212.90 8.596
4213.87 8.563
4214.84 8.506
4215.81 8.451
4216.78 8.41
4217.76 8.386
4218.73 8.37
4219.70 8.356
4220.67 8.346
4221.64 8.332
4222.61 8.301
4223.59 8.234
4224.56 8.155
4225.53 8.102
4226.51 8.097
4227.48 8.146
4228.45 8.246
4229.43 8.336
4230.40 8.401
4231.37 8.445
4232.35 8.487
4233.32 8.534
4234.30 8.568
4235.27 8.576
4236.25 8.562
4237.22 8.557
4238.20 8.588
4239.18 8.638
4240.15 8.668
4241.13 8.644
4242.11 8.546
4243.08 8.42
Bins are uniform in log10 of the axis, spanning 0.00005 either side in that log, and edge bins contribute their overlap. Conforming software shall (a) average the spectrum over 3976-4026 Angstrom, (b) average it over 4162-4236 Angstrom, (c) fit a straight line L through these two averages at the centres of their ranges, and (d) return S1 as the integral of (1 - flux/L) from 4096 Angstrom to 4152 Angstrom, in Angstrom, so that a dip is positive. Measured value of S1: 3.4 Angstrom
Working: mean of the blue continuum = 8.62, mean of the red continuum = 8.46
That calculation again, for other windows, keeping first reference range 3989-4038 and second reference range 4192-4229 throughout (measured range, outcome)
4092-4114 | 4.1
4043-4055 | 0.0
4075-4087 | 0.4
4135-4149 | 0.0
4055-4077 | 0.4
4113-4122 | 0.2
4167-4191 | -0.1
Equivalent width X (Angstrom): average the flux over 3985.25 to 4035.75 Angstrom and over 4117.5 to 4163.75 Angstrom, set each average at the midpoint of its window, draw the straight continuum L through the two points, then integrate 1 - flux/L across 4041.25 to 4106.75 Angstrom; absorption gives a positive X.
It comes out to 4.4 Angstrom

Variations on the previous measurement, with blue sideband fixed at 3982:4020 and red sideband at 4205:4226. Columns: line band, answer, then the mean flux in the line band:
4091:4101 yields 1.8 Angstrom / 7.11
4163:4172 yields 0.1 Angstrom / 8.45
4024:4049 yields 0.2 Angstrom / 8.64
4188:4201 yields 0.1 Angstrom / 8.43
